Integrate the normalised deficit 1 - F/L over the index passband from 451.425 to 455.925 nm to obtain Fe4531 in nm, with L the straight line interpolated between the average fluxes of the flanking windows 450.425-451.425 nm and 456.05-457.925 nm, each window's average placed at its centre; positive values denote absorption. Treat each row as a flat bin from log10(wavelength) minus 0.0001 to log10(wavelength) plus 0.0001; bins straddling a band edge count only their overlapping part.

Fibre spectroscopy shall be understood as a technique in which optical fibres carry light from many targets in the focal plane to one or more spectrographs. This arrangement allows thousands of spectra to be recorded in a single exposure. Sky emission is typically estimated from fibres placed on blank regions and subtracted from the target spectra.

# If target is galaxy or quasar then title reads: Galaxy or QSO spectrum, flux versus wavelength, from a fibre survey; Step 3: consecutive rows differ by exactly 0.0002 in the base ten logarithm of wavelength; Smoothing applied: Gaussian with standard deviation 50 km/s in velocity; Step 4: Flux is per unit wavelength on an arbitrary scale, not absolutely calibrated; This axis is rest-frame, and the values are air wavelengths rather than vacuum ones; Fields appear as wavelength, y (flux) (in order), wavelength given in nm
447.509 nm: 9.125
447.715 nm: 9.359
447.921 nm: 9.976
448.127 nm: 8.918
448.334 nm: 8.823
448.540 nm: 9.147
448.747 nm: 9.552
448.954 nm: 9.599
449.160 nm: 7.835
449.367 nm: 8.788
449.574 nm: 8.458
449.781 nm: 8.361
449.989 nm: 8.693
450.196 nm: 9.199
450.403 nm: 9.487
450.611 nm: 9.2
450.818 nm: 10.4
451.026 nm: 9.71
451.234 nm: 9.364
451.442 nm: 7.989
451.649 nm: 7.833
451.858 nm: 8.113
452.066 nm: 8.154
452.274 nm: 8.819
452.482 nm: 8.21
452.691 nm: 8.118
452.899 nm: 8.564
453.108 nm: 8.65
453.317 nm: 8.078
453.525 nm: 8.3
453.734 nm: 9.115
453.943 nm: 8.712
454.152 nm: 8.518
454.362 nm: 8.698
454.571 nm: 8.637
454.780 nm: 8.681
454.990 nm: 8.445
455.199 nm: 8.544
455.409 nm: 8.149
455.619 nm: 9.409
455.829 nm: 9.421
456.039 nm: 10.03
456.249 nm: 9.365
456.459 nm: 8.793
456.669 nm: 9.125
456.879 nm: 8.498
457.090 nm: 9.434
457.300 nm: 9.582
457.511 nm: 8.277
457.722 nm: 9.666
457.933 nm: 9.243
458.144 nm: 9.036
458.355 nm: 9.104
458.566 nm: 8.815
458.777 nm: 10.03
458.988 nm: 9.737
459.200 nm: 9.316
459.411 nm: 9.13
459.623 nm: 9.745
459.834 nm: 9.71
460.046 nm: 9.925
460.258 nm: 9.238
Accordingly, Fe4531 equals 0.40 nm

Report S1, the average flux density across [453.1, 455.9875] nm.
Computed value 8.69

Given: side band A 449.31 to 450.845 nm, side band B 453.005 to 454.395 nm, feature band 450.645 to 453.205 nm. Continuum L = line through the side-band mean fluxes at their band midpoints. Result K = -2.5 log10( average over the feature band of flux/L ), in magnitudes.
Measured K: 0.015 mag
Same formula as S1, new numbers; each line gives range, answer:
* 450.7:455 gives 8.63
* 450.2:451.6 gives 9.29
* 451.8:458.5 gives 8.8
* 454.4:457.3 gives 8.98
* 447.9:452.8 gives 8.84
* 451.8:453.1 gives 8.36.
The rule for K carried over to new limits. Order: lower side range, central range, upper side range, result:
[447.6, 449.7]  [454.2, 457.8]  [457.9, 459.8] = 0.037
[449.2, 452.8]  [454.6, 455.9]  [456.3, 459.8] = 0.036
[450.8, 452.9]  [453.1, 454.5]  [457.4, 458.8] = 0.022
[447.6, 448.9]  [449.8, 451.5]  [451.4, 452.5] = -0.080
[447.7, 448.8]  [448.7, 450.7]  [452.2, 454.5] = 0.020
